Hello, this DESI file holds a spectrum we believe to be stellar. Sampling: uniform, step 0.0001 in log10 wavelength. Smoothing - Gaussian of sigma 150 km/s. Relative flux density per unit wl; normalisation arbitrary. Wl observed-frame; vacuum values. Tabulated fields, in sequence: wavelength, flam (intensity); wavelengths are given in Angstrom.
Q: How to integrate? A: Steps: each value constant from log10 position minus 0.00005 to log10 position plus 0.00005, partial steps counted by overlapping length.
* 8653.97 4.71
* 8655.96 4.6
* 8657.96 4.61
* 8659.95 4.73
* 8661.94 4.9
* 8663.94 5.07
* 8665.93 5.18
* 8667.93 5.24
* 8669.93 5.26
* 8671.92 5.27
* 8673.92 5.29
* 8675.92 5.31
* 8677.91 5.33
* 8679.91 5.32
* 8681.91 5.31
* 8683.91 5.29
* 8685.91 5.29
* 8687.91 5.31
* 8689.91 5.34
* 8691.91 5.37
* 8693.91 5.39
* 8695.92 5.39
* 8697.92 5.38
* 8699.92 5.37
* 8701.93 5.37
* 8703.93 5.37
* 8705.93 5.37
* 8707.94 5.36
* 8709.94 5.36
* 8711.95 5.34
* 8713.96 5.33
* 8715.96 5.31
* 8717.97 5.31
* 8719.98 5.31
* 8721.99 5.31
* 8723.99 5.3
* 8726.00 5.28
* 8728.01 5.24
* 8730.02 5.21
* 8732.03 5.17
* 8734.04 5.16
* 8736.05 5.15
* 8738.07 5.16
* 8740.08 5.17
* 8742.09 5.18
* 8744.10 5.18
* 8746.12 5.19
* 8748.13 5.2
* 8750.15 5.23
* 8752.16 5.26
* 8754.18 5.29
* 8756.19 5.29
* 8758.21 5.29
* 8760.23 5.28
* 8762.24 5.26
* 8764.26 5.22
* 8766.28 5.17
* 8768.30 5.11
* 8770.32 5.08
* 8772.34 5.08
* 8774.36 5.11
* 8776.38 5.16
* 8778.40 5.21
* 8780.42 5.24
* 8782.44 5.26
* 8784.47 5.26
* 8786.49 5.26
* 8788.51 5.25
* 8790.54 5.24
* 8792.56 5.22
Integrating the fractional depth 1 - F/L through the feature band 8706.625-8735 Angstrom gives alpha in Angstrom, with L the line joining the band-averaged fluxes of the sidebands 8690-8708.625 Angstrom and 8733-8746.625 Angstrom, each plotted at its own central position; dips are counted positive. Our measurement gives -0.1 Angstrom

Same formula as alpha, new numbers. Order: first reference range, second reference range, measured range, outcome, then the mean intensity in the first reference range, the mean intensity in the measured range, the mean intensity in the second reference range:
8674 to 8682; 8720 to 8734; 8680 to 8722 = -0.4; 5.32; 5.34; 5.25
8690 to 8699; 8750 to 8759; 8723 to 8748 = 0.5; 5.38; 5.2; 5.28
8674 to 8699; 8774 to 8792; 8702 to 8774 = 0.5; 5.33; 5.24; 5.23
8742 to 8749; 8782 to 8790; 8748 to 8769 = -0.1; 5.19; 5.24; 5.25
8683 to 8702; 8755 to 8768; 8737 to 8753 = 0.2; 5.35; 5.19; 5.25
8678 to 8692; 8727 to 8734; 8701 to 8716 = -0.3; 5.32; 5.36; 5.2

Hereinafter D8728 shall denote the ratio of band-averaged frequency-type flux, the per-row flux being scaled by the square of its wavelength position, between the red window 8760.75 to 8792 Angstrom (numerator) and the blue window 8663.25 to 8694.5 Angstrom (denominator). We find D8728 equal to 1.00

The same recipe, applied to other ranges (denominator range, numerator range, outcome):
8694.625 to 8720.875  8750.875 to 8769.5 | 0.99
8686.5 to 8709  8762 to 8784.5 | 0.98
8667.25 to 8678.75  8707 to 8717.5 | 1.02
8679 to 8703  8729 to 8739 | 0.98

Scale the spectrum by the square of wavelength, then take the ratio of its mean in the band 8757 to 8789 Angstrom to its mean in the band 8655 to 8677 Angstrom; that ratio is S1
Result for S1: 1.1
